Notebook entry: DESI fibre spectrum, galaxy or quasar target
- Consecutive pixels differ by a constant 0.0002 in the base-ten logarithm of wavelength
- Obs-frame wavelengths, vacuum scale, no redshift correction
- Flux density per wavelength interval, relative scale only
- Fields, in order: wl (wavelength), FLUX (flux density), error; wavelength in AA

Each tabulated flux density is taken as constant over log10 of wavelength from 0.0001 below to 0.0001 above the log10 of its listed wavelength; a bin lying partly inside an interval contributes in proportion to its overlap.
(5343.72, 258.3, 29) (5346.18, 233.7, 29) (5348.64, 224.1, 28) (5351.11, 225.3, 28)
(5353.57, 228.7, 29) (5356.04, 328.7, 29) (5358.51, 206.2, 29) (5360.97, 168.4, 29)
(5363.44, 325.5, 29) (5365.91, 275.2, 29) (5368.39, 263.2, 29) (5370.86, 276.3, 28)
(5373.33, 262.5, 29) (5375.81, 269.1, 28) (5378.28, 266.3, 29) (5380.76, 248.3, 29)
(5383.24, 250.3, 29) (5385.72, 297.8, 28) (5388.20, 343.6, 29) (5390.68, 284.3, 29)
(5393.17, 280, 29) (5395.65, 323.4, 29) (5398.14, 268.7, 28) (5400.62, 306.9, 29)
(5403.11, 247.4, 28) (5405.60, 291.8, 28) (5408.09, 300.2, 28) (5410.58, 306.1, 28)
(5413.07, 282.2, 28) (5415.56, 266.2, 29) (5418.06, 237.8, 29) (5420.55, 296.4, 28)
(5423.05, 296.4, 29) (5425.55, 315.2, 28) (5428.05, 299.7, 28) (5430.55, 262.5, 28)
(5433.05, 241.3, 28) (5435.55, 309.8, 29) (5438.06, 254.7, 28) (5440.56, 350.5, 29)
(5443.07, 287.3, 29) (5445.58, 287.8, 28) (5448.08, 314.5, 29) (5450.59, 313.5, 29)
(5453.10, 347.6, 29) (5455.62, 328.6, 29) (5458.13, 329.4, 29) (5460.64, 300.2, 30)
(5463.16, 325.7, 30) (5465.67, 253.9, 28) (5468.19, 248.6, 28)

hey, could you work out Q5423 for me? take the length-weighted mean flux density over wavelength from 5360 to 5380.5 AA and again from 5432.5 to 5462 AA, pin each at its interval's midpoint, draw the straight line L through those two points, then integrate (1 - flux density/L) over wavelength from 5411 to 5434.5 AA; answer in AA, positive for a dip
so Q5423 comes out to 1.2 AA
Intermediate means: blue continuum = 264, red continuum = 307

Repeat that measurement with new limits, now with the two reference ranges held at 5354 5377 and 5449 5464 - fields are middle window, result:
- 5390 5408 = -0.1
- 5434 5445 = 0.5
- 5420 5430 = 0.1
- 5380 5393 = -0.4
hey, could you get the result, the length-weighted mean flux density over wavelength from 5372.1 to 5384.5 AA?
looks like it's 259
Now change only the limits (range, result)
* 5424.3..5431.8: 292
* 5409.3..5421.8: 278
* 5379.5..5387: 266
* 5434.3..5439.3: 282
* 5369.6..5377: 269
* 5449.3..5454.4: 330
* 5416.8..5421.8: 267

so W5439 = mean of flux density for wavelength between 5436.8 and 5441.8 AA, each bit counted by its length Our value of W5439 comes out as 302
